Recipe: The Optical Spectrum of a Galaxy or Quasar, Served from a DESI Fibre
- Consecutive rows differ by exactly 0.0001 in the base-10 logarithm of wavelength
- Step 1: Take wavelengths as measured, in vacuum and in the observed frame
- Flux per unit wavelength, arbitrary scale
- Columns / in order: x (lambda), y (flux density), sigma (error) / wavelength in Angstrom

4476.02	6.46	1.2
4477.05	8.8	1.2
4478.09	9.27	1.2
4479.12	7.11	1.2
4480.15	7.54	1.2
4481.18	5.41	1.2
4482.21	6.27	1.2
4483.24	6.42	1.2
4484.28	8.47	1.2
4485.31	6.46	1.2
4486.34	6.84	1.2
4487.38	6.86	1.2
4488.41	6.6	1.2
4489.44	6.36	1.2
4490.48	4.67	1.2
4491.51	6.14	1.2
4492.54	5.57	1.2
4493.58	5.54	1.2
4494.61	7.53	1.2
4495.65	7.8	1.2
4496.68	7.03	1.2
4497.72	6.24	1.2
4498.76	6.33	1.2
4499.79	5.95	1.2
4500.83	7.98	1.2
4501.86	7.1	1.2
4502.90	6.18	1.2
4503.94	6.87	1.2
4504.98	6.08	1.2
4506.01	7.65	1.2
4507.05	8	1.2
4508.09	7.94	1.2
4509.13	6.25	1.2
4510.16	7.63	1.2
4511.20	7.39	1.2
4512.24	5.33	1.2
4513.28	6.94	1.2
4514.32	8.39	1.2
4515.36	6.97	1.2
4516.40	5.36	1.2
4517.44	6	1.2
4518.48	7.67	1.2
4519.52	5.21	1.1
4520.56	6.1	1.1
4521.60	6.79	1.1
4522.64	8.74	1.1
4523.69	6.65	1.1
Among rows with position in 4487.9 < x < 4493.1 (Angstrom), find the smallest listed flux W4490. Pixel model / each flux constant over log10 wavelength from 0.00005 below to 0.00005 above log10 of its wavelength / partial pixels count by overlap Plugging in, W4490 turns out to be 4.67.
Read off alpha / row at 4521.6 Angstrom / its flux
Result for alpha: 6.79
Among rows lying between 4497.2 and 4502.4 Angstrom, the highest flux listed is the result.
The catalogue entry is 7.98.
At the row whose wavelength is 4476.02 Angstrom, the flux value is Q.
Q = 6.46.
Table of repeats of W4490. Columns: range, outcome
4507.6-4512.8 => 5.33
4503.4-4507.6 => 6.08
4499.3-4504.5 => 5.95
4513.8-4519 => 5.36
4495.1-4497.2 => 7.03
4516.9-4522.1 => 5.21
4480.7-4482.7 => 5.41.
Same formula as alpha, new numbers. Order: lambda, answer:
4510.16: 7.63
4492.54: 5.57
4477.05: 8.8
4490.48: 4.67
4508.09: 7.94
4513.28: 6.94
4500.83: 7.98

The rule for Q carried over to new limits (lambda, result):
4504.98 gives 6.08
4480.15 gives 7.54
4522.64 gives 8.74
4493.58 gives 5.54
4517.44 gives 6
